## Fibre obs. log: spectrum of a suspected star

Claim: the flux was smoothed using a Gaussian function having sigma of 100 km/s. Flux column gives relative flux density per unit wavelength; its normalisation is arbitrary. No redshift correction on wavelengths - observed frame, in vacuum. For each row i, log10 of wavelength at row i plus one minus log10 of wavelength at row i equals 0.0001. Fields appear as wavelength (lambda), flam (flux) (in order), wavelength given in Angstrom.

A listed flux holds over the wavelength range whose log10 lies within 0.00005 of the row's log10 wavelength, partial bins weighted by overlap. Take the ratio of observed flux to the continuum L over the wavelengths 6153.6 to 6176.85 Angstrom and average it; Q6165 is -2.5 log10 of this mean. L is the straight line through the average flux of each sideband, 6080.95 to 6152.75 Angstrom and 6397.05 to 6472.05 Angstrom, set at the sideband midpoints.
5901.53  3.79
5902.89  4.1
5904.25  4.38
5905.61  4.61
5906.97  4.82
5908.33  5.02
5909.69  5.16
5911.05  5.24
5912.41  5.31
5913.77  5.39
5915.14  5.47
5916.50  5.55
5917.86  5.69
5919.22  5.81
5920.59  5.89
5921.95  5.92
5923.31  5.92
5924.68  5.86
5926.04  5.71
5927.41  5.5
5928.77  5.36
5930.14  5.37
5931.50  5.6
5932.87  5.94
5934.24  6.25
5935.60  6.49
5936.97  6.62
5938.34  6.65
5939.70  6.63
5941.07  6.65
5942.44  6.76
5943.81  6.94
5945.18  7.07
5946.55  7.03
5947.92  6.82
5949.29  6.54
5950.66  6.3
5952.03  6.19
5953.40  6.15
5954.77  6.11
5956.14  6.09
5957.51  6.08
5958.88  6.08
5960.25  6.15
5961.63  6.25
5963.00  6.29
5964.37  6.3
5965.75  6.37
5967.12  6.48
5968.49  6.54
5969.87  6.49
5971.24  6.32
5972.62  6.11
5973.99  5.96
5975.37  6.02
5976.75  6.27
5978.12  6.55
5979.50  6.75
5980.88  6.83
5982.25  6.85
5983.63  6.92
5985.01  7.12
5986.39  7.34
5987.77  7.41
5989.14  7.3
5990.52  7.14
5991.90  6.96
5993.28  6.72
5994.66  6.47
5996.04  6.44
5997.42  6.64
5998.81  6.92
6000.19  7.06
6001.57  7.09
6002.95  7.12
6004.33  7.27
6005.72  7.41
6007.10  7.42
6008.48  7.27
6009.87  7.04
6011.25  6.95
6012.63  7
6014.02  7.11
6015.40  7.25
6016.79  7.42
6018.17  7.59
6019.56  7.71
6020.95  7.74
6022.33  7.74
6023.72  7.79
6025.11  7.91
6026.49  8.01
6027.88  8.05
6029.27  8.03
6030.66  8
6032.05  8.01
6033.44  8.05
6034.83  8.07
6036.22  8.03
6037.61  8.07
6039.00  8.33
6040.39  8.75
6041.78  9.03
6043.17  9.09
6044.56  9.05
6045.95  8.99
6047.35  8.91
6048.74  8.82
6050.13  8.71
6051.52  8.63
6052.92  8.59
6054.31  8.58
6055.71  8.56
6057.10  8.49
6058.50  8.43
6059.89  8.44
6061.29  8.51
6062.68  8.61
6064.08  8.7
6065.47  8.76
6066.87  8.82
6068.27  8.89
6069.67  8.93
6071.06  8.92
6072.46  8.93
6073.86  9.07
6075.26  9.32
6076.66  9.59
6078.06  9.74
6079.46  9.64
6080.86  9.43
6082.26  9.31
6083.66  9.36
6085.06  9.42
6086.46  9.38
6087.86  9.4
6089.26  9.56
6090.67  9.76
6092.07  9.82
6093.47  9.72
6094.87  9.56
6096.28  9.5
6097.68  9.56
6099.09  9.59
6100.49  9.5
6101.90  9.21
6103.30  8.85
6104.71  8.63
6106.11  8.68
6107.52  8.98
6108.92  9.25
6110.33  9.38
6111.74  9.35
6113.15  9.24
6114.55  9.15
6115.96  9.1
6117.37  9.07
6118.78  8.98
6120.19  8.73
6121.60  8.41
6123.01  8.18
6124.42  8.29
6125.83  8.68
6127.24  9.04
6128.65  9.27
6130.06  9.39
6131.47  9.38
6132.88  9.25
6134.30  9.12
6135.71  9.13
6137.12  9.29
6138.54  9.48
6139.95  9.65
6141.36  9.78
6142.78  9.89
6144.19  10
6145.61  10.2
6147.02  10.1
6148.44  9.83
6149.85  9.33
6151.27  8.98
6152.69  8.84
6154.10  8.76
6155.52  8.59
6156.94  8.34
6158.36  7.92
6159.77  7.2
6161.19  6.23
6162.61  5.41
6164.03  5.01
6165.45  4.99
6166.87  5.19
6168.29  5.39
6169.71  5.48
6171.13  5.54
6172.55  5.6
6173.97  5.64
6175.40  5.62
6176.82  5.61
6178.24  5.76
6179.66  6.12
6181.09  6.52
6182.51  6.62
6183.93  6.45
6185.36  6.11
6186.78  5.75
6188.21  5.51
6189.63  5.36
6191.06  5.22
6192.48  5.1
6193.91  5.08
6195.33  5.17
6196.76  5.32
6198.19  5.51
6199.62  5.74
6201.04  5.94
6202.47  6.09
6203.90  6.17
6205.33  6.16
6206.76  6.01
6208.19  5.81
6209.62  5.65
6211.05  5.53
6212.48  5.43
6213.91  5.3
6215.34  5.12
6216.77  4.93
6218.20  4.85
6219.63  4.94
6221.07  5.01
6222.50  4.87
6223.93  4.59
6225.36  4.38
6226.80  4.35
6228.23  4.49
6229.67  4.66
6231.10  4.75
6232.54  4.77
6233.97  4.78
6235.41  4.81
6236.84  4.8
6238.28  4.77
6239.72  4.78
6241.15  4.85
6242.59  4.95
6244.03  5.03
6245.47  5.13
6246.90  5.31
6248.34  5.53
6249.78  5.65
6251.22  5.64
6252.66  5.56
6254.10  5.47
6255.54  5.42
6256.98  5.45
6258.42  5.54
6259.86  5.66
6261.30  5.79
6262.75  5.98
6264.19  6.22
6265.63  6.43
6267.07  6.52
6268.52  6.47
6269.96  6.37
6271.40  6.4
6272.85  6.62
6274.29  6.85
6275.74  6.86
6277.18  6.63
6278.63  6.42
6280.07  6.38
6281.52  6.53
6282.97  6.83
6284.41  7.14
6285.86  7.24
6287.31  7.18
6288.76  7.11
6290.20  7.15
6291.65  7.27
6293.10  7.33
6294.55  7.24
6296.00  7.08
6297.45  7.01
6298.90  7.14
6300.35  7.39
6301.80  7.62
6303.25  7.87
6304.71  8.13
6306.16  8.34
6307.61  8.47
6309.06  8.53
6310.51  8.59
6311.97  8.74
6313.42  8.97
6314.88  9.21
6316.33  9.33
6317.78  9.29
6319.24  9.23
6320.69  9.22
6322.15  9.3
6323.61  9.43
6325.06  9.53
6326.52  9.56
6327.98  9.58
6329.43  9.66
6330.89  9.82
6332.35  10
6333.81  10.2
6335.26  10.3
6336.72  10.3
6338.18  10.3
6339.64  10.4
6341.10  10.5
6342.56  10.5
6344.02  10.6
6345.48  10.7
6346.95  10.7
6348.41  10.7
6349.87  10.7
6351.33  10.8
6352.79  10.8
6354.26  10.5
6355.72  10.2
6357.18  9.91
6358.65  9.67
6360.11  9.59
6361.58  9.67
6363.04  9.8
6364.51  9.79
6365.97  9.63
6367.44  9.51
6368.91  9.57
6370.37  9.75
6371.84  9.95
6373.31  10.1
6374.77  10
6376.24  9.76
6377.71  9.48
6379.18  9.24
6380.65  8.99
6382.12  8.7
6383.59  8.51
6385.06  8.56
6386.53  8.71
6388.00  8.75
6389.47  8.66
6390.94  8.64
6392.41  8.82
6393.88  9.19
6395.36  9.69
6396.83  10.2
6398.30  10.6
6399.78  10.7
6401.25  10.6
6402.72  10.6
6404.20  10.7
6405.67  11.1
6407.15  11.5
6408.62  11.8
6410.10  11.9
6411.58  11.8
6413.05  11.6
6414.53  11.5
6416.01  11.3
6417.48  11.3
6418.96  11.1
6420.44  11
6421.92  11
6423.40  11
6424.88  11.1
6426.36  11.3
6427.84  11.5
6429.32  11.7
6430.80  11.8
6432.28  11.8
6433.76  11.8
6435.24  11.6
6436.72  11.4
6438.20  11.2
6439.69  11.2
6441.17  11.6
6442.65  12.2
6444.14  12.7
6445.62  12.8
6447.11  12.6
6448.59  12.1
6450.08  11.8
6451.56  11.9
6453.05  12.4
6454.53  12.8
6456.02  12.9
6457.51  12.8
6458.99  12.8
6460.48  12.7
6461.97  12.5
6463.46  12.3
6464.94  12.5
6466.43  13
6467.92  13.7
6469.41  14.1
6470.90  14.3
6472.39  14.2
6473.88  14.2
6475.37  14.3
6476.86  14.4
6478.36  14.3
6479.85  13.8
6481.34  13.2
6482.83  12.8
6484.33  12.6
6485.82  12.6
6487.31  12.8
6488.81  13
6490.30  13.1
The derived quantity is 0.47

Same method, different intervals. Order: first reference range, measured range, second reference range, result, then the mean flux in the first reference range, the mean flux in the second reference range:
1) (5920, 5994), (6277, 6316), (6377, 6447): 0.262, 6.41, 10.7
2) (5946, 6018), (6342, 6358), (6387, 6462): -0.001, 6.71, 11.3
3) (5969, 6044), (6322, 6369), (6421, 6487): 0.120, 7.32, 12.5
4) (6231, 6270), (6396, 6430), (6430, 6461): -0.015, 5.44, 12.1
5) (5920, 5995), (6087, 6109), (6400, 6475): -0.163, 6.41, 12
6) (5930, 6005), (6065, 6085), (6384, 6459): -0.200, 6.57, 11.2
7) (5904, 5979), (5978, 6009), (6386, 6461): -0.066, 6.03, 11.3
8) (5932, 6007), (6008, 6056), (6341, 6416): -0.132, 6.62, 10.1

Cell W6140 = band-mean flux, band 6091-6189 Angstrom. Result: 8.15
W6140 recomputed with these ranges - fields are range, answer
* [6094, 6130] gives 9.06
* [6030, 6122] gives 8.97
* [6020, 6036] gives 7.94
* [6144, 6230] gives 6.13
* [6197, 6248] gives 5.15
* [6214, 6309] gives 6.03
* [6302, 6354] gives 9.65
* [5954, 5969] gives 6.25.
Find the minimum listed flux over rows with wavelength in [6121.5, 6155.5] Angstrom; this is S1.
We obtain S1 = 8.18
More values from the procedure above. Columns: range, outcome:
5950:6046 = 5.96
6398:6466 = 10.6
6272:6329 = 6.38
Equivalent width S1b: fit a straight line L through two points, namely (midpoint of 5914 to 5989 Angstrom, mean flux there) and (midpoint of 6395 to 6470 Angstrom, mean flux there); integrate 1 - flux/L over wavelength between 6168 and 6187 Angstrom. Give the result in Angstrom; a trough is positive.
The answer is 6.4 Angstrom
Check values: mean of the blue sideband 6.31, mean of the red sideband 11.8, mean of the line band 5.89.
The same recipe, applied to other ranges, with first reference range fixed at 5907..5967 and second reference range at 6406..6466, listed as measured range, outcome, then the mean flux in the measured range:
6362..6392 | 5.0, 9.3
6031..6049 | -3.2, 8.54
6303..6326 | 3.4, 8.91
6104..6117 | -1.6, 9.08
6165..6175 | 3.8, 5.42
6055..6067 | -1.7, 8.58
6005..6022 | -1.0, 7.33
